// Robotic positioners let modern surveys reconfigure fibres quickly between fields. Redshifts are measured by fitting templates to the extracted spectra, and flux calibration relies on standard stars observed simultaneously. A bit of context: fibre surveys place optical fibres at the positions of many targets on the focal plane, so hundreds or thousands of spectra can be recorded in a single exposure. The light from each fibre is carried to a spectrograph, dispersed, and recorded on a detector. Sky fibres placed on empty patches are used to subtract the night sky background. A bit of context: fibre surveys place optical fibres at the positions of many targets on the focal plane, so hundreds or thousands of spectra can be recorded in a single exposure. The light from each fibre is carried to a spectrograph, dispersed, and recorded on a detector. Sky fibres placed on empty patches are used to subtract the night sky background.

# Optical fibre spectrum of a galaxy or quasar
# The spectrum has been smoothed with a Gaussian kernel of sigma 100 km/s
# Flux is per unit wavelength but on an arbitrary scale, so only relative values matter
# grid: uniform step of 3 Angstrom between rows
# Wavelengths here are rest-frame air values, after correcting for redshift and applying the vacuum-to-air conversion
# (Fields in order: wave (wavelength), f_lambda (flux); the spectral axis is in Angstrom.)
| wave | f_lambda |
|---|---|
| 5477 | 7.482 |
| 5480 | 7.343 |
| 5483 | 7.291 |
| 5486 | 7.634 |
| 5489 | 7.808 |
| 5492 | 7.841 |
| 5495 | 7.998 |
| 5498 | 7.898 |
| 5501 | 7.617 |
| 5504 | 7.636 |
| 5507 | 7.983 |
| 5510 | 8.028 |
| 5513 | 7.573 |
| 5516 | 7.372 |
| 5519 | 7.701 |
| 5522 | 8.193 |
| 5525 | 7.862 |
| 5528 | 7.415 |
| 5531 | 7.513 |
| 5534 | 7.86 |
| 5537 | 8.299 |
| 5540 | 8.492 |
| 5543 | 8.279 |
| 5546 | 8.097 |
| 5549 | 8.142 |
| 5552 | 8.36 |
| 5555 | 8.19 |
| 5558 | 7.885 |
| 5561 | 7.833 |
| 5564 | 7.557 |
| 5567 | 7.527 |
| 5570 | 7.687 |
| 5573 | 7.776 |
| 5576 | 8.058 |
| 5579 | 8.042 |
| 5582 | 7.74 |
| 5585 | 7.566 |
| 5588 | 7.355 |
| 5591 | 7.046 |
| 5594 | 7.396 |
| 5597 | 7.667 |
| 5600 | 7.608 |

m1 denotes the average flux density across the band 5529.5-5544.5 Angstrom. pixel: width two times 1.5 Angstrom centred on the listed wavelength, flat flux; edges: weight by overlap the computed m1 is 8.09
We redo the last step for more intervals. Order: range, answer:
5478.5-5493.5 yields 7.58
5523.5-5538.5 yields 7.79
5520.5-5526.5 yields 8.03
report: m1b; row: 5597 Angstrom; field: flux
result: 7.667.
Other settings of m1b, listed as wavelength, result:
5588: 7.355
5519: 7.701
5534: 7.86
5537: 8.299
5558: 7.885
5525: 7.862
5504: 7.636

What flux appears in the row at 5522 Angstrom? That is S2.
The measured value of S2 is 8.193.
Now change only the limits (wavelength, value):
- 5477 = 7.482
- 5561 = 7.833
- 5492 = 7.841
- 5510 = 8.028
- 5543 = 8.279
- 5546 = 8.097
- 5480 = 7.343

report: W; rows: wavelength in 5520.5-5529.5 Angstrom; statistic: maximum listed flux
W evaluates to 8.193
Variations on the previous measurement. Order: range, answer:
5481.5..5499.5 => 7.998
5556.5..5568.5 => 7.885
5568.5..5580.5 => 8.058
